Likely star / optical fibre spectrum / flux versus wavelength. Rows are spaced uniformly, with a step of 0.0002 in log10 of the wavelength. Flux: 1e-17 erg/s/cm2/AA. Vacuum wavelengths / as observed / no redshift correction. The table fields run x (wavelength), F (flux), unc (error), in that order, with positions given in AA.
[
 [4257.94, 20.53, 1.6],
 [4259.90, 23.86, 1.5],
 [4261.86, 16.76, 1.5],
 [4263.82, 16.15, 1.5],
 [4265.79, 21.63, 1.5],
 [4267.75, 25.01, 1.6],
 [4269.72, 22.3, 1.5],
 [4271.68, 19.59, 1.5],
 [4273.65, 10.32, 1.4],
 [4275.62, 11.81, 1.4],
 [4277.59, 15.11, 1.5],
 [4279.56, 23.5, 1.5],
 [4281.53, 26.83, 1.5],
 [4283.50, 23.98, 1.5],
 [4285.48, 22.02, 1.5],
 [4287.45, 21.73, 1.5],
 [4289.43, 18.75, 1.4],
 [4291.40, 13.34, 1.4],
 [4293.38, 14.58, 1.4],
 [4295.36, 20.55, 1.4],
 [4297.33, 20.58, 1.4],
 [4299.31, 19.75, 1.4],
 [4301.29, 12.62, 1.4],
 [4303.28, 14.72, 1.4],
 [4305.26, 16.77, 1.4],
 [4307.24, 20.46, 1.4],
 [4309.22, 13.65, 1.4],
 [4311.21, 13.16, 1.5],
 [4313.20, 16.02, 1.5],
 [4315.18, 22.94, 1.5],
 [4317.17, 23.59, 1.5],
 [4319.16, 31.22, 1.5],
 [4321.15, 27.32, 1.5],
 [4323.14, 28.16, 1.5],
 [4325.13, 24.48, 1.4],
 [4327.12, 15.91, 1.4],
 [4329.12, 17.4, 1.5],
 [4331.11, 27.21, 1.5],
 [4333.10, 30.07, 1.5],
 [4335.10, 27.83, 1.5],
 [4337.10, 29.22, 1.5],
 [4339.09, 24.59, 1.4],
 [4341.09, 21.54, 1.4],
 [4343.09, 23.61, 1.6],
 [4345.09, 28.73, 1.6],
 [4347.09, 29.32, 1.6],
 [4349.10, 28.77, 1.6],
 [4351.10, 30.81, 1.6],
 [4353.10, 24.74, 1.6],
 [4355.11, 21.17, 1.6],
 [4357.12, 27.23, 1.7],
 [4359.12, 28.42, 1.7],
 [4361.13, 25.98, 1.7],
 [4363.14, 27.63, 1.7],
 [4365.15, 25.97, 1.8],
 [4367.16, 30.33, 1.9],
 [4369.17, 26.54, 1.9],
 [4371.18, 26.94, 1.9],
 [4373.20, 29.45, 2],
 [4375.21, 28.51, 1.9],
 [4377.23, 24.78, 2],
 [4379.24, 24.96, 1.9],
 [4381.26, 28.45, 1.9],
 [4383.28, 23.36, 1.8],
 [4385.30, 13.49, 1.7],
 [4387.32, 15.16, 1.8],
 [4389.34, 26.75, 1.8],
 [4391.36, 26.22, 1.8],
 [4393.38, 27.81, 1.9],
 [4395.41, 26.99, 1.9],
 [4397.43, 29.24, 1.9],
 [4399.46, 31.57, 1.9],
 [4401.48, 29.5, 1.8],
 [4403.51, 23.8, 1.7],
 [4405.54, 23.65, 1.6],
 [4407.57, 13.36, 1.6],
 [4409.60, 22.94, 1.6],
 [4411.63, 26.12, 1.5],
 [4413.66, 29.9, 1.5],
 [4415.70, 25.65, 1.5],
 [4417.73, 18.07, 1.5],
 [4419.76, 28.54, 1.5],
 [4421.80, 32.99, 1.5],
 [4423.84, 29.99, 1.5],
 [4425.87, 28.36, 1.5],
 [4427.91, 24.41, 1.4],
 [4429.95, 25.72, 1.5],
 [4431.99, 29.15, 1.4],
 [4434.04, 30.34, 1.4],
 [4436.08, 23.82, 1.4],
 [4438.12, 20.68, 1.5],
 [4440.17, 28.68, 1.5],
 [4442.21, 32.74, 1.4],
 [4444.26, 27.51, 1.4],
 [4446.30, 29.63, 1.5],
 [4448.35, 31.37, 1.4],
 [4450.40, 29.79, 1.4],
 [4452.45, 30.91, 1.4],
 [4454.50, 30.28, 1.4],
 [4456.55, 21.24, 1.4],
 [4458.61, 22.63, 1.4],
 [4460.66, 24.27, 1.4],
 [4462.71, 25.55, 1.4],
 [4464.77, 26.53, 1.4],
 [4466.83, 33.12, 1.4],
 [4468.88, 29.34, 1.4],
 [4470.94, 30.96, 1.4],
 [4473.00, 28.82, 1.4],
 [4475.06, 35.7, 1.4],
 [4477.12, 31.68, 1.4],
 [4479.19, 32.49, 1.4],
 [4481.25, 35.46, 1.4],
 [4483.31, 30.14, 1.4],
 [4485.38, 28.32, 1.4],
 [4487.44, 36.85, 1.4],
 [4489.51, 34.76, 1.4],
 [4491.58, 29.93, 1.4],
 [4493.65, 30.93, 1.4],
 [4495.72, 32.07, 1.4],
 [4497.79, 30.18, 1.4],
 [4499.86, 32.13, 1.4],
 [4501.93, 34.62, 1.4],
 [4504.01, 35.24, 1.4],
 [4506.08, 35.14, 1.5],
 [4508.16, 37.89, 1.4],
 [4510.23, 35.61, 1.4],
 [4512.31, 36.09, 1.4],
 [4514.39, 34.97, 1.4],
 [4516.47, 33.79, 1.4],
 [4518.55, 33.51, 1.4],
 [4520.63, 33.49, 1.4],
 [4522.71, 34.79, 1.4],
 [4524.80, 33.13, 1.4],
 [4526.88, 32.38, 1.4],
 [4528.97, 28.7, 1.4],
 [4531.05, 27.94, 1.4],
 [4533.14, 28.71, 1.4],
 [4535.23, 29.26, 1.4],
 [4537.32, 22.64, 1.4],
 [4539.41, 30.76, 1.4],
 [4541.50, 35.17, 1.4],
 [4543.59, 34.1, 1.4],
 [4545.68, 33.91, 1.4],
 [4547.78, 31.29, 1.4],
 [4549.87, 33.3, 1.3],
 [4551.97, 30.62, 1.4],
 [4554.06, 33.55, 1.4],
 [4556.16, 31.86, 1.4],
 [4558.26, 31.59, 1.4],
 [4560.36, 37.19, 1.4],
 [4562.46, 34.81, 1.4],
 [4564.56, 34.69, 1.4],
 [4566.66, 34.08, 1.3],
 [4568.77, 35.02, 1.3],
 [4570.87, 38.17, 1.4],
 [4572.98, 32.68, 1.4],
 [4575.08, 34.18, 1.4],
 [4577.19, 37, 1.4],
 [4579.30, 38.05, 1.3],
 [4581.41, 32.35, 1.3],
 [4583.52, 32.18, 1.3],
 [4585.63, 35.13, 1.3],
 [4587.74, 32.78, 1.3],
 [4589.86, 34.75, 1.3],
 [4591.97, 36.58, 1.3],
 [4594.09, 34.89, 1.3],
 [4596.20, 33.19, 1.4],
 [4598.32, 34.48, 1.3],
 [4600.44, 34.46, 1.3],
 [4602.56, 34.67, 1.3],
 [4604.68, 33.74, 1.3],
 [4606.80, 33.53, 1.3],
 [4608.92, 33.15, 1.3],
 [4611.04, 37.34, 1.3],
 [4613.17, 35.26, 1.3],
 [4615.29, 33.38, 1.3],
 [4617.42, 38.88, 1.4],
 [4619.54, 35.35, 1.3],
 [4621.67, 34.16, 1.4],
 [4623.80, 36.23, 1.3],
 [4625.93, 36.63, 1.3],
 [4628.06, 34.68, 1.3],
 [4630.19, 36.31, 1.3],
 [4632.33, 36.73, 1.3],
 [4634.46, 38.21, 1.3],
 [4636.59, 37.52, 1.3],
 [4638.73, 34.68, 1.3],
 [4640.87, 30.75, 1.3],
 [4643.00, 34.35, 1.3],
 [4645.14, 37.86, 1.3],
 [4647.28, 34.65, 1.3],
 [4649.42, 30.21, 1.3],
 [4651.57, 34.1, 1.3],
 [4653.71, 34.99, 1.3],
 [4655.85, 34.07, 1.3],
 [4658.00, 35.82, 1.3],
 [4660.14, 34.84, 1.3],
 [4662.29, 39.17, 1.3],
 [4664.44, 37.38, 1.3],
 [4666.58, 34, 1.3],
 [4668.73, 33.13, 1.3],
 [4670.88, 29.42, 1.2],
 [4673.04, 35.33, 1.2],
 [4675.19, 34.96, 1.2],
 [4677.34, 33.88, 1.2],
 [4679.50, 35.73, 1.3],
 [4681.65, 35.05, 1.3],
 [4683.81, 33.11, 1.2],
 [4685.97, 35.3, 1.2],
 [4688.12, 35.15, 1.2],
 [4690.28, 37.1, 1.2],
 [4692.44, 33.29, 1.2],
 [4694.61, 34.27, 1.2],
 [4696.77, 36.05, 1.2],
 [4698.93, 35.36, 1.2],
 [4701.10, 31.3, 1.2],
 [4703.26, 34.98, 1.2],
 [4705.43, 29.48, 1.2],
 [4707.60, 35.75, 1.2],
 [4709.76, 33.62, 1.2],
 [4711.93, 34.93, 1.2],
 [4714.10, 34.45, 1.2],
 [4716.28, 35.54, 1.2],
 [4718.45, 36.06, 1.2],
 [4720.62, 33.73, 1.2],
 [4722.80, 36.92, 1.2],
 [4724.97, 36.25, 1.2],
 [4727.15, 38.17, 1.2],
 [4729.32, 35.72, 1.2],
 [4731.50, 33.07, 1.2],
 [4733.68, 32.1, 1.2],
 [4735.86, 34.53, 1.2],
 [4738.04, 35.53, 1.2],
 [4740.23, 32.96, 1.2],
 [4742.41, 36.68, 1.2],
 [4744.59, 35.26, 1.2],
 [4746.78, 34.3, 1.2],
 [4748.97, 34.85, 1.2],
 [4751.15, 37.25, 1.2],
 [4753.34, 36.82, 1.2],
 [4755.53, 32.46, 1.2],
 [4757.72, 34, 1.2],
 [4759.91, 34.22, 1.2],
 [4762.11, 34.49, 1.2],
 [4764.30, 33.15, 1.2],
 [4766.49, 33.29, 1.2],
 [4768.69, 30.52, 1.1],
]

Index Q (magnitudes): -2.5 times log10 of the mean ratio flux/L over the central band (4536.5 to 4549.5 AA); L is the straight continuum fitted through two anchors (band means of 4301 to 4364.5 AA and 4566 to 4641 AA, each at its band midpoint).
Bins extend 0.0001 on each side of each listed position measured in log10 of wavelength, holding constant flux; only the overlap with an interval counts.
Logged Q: 0.03 mag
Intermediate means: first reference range 23.8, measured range 31.6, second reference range 35.1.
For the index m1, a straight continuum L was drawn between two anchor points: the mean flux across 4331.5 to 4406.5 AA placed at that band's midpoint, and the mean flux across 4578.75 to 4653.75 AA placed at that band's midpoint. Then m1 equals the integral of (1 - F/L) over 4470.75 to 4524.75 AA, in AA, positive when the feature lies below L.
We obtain -4.5 AA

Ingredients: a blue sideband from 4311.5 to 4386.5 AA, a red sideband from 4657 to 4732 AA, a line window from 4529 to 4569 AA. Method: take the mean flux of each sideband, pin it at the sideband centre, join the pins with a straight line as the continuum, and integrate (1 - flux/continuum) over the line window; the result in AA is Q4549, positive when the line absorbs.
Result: -1.4 AA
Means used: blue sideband 25.4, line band 32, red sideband 34.8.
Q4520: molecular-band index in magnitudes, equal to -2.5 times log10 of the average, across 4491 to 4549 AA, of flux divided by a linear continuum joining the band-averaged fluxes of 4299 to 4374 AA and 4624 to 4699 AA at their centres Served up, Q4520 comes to -0.08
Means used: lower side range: 24.1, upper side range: 35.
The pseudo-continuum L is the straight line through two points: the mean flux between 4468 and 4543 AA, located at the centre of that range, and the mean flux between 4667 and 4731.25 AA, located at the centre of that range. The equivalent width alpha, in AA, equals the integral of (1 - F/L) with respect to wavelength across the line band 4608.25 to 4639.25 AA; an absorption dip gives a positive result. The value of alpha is -2.1 AA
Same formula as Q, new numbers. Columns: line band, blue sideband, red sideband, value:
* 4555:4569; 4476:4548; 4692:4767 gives -0.04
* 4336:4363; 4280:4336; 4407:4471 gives -0.16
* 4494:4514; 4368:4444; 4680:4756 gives -0.19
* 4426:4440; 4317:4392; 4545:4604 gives 0.11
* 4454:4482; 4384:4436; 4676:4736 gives -0.07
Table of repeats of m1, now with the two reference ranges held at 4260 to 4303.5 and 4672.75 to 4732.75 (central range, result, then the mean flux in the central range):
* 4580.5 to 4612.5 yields -3.59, 34.2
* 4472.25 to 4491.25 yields -4.46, 32.6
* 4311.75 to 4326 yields -2.91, 24.5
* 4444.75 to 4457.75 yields -1.78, 28.7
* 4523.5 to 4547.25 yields -1.83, 30.7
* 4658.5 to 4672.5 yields -0.57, 34.7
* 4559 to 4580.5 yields -4.14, 35.5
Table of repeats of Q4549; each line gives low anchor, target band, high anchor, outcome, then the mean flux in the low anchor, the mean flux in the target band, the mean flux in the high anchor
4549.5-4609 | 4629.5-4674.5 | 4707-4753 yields -0.30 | 34.3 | 34.9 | 35.2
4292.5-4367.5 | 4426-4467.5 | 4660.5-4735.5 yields -0.72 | 23.3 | 27.4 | 34.7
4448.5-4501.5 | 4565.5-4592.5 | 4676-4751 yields -2.18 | 30.2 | 34.8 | 34.8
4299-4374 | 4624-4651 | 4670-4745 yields -2.16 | 24.1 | 35.2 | 34.6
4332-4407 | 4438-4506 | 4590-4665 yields -1.21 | 26.2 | 30.3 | 35.2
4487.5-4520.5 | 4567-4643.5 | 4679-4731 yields -1.48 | 33.9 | 35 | 34.9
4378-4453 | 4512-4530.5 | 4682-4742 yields -2.50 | 26.2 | 33.2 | 34.6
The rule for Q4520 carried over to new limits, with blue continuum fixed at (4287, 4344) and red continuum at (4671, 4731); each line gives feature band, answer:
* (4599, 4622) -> -0.11 mag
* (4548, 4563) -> -0.12 mag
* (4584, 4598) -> -0.12 mag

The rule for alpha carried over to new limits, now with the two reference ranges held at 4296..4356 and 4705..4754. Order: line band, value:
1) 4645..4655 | -0.4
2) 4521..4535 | -1.0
